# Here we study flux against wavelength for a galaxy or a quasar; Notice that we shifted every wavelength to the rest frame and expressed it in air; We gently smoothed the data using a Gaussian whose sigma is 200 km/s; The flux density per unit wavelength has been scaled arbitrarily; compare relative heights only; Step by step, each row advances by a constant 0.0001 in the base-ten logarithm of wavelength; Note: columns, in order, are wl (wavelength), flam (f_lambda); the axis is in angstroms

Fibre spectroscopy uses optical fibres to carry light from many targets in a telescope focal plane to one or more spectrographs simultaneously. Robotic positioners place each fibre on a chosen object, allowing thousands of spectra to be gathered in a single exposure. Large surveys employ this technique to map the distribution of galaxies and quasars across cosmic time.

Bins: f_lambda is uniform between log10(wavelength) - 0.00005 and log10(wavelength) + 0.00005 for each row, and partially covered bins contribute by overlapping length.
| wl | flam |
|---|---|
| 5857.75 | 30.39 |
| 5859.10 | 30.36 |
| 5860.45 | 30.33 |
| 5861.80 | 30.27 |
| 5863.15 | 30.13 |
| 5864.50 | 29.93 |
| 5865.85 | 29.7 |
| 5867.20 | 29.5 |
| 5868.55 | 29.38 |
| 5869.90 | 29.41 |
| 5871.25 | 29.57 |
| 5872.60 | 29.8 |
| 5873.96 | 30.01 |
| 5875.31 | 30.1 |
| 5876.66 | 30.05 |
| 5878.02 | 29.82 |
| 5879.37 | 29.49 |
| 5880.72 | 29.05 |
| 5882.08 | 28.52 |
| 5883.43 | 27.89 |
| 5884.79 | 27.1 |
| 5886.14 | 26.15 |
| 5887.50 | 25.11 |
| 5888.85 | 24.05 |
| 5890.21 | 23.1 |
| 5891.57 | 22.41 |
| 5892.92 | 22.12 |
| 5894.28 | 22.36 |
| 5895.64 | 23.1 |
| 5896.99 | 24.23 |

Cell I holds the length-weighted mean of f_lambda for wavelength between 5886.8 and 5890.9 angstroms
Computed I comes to 24.1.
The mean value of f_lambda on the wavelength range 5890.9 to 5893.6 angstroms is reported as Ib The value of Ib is 22.3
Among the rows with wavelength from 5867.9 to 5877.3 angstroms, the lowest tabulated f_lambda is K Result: 29.38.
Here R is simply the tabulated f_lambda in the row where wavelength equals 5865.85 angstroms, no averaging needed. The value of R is 29.7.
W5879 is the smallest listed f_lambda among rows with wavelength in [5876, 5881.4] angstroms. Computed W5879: 29.05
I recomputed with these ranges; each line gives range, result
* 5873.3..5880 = 29.9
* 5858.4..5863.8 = 30.3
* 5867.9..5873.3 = 29.5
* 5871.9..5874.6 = 29.8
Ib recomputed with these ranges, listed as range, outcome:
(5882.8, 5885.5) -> 27.5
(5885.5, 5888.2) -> 25.6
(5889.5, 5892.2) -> 22.7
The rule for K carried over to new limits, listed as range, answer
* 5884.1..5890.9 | 23.1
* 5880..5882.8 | 28.52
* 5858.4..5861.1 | 30.33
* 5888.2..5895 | 22.12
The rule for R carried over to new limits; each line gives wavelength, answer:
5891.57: 22.41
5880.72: 29.05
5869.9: 29.41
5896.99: 24.23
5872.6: 29.8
